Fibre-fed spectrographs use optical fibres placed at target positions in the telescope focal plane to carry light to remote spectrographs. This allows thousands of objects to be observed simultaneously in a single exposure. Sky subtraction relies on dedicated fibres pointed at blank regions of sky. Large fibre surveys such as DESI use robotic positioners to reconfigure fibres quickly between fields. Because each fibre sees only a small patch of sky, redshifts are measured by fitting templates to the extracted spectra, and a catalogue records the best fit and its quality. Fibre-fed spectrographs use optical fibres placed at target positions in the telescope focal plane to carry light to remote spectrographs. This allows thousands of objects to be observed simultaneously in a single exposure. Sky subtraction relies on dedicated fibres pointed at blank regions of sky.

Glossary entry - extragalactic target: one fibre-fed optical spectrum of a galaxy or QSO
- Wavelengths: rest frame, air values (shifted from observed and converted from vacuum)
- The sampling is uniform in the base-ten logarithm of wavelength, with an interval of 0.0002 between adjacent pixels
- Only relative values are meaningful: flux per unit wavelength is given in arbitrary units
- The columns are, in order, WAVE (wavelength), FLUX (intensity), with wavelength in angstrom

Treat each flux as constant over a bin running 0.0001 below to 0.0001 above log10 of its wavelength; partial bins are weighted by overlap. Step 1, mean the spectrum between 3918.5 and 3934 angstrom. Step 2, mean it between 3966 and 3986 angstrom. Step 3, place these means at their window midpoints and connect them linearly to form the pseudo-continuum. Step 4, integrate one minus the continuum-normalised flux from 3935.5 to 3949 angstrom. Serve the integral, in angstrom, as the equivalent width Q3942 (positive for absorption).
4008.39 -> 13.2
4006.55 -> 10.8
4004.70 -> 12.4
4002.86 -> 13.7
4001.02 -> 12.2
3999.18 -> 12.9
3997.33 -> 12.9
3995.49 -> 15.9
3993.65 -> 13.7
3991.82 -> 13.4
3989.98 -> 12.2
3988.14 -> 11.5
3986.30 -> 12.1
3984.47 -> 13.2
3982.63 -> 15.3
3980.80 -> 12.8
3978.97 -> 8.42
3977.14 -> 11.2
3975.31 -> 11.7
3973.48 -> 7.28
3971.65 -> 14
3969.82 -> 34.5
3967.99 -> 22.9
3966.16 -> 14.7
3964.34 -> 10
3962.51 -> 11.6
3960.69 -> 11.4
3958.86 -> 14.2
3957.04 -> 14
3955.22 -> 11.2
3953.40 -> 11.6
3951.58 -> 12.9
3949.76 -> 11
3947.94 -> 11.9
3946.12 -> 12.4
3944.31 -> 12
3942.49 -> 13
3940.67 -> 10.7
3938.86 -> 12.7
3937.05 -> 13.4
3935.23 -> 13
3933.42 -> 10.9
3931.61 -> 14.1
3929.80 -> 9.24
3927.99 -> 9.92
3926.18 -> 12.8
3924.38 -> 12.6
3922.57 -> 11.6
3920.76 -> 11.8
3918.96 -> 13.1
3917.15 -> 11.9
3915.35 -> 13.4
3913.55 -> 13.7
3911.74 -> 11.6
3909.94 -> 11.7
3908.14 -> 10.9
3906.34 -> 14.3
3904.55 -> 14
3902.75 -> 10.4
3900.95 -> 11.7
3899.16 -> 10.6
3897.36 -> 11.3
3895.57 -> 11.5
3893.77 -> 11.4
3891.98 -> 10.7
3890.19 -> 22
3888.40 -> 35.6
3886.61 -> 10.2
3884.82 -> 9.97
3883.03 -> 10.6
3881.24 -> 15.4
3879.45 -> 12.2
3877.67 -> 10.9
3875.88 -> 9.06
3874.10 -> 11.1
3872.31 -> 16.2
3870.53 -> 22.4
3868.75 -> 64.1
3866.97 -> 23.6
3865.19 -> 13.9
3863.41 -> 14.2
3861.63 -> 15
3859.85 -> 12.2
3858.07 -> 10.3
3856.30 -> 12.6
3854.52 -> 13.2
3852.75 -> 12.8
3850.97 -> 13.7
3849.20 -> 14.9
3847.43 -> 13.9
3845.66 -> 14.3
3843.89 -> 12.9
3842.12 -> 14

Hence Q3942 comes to 0.5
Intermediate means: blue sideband 11.8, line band 12.3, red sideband 15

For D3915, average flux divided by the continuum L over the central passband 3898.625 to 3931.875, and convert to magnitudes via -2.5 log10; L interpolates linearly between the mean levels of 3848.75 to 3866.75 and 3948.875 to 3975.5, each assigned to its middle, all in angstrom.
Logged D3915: 0.16 mag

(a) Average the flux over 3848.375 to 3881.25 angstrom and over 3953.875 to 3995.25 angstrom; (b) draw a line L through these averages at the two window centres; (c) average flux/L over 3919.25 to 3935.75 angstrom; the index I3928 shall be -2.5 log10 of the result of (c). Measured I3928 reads 0.26 mag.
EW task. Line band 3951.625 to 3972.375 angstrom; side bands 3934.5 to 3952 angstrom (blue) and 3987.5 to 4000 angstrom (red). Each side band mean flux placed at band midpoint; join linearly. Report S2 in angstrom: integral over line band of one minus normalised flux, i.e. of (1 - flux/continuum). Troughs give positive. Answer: -4.4 angstrom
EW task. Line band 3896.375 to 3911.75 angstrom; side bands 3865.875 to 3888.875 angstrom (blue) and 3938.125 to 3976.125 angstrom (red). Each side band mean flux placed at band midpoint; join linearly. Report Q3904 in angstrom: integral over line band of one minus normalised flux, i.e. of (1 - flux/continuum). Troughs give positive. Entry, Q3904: 4.77 angstrom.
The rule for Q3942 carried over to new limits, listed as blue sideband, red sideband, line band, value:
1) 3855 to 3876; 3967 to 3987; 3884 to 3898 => 2.0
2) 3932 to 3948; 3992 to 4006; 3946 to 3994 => -2.1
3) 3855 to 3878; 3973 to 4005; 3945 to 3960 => 1.9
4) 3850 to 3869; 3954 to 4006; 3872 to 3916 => 8.1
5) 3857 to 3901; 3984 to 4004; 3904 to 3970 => 7.6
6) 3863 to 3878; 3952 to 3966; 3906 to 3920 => 3.6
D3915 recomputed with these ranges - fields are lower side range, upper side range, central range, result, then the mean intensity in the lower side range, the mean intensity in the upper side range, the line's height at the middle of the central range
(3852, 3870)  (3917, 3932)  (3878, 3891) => 0.01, 19.3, 11.8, 16.5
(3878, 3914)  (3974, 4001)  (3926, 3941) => 0.11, 13.4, 12.6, 13.1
